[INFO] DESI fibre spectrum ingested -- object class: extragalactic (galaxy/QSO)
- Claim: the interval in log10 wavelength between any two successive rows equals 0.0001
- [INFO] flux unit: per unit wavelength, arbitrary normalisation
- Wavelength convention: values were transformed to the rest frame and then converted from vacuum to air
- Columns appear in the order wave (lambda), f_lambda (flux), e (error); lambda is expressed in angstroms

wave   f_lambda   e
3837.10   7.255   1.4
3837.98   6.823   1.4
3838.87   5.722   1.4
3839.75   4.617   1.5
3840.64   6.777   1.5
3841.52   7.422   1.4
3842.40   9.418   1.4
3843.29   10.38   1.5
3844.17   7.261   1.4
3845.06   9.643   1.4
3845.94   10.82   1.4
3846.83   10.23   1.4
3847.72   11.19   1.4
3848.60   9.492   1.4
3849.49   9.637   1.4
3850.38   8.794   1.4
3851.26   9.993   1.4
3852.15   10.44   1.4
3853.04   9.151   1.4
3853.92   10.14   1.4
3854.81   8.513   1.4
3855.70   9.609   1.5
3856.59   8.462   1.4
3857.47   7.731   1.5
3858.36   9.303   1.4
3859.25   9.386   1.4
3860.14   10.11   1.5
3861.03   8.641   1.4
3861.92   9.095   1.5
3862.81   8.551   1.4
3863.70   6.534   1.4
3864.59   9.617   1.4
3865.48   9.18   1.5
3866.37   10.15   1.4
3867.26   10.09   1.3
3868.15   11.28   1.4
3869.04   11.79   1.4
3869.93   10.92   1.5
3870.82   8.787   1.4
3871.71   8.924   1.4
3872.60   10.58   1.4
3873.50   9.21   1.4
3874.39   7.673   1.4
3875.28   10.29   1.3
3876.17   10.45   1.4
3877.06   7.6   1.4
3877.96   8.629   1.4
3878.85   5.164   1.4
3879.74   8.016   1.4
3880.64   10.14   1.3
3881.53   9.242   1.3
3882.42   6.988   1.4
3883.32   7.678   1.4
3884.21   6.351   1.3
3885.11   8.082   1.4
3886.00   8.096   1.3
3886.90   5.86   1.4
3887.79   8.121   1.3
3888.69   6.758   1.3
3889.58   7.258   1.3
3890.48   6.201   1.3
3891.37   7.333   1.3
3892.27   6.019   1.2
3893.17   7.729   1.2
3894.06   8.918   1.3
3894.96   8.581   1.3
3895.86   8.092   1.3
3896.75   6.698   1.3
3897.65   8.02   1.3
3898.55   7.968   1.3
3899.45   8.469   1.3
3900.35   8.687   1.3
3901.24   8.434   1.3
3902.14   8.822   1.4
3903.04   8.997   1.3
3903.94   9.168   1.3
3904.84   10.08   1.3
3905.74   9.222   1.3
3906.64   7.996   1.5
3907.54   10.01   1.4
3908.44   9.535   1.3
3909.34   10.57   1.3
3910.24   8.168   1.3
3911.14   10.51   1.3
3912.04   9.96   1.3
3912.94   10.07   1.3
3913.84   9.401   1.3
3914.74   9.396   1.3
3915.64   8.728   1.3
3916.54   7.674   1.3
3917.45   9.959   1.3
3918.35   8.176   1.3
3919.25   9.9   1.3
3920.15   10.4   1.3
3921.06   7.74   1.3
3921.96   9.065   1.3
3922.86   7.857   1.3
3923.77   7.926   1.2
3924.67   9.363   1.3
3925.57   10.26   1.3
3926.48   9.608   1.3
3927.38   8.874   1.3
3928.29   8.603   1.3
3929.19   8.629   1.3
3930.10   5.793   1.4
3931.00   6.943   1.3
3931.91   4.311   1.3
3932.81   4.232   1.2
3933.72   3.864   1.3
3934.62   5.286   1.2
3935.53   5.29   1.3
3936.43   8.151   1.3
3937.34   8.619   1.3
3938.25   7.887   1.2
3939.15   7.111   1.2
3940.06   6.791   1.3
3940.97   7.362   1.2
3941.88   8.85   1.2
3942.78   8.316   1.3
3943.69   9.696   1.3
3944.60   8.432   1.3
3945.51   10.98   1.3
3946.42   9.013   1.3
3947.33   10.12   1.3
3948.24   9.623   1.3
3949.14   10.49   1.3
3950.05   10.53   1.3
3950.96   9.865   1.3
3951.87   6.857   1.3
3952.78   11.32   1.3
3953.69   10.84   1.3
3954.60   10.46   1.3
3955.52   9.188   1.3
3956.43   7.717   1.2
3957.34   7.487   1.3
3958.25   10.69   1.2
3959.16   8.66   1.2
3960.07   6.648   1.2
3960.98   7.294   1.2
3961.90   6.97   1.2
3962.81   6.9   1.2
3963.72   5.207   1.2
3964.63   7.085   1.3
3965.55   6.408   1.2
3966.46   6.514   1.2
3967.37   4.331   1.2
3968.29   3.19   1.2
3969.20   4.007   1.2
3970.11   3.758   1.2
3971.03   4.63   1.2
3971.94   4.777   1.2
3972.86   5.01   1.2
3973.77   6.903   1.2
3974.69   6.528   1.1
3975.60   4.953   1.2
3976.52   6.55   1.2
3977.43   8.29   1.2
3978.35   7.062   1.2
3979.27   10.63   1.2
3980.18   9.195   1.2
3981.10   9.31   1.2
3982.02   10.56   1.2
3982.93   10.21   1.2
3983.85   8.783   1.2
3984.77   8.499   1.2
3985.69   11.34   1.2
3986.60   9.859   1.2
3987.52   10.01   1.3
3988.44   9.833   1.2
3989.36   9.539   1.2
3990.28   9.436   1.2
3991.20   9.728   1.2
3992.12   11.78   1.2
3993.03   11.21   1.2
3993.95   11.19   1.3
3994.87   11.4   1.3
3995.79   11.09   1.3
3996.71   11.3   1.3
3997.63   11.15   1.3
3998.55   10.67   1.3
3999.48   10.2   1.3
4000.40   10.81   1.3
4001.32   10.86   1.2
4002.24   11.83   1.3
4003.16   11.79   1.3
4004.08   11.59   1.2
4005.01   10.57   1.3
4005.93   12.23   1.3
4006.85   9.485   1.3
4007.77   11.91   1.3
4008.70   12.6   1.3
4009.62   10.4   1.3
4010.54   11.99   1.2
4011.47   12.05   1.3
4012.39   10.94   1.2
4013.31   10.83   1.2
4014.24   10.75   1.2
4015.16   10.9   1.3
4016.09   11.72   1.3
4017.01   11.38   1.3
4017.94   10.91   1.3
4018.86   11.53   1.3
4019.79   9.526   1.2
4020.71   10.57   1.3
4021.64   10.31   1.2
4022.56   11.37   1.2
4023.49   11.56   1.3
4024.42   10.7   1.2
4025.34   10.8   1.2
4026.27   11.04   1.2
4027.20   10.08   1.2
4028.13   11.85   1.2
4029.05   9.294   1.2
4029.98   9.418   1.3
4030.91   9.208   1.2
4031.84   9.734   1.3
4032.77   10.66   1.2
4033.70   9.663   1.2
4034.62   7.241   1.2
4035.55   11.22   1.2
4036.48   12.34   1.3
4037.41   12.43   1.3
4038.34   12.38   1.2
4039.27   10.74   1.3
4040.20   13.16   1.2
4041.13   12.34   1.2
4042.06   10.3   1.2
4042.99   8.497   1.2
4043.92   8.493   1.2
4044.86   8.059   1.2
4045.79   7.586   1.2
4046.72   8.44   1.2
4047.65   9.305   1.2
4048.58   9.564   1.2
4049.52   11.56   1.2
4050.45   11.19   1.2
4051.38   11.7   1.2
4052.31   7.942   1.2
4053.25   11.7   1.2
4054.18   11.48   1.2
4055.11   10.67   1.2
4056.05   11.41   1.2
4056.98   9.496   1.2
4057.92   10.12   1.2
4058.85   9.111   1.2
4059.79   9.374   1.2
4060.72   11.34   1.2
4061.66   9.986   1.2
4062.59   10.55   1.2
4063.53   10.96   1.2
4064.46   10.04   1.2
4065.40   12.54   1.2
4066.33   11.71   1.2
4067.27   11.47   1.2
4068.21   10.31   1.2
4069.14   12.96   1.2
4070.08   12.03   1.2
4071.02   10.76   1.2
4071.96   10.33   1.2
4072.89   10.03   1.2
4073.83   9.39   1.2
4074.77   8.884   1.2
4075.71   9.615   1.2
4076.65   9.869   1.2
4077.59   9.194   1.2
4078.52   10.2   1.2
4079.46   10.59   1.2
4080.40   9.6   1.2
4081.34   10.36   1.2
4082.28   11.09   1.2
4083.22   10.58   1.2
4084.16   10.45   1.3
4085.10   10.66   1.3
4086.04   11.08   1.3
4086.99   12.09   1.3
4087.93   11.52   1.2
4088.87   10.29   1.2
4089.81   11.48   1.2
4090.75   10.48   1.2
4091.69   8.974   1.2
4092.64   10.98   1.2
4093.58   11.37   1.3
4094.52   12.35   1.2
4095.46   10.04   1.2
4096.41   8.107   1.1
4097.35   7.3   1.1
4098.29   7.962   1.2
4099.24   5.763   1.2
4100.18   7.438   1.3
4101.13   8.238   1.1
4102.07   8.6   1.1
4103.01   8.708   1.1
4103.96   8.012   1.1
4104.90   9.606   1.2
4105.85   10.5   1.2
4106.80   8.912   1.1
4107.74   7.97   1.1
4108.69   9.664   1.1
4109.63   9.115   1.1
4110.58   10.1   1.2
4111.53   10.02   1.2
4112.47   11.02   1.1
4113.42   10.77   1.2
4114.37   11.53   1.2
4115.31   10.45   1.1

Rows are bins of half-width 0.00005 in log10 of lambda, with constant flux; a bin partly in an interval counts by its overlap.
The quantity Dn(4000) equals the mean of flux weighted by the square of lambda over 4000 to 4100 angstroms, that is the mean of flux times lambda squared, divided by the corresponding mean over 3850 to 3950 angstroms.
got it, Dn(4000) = 1.3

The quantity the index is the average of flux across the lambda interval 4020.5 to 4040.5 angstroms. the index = 10.7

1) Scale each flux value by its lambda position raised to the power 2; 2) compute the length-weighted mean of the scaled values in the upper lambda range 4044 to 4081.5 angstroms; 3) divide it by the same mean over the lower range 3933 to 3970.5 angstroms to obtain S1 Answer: 1.4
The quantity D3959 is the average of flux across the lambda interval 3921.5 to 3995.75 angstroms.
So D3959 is 8.12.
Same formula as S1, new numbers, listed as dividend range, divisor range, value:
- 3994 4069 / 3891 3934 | 1.34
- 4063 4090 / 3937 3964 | 1.31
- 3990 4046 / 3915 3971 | 1.42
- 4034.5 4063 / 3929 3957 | 1.34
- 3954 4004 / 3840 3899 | 1.04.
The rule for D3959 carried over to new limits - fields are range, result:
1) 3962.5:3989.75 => 7.33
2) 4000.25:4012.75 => 11.4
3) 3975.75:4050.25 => 10.4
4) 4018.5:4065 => 10.4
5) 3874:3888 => 8.03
